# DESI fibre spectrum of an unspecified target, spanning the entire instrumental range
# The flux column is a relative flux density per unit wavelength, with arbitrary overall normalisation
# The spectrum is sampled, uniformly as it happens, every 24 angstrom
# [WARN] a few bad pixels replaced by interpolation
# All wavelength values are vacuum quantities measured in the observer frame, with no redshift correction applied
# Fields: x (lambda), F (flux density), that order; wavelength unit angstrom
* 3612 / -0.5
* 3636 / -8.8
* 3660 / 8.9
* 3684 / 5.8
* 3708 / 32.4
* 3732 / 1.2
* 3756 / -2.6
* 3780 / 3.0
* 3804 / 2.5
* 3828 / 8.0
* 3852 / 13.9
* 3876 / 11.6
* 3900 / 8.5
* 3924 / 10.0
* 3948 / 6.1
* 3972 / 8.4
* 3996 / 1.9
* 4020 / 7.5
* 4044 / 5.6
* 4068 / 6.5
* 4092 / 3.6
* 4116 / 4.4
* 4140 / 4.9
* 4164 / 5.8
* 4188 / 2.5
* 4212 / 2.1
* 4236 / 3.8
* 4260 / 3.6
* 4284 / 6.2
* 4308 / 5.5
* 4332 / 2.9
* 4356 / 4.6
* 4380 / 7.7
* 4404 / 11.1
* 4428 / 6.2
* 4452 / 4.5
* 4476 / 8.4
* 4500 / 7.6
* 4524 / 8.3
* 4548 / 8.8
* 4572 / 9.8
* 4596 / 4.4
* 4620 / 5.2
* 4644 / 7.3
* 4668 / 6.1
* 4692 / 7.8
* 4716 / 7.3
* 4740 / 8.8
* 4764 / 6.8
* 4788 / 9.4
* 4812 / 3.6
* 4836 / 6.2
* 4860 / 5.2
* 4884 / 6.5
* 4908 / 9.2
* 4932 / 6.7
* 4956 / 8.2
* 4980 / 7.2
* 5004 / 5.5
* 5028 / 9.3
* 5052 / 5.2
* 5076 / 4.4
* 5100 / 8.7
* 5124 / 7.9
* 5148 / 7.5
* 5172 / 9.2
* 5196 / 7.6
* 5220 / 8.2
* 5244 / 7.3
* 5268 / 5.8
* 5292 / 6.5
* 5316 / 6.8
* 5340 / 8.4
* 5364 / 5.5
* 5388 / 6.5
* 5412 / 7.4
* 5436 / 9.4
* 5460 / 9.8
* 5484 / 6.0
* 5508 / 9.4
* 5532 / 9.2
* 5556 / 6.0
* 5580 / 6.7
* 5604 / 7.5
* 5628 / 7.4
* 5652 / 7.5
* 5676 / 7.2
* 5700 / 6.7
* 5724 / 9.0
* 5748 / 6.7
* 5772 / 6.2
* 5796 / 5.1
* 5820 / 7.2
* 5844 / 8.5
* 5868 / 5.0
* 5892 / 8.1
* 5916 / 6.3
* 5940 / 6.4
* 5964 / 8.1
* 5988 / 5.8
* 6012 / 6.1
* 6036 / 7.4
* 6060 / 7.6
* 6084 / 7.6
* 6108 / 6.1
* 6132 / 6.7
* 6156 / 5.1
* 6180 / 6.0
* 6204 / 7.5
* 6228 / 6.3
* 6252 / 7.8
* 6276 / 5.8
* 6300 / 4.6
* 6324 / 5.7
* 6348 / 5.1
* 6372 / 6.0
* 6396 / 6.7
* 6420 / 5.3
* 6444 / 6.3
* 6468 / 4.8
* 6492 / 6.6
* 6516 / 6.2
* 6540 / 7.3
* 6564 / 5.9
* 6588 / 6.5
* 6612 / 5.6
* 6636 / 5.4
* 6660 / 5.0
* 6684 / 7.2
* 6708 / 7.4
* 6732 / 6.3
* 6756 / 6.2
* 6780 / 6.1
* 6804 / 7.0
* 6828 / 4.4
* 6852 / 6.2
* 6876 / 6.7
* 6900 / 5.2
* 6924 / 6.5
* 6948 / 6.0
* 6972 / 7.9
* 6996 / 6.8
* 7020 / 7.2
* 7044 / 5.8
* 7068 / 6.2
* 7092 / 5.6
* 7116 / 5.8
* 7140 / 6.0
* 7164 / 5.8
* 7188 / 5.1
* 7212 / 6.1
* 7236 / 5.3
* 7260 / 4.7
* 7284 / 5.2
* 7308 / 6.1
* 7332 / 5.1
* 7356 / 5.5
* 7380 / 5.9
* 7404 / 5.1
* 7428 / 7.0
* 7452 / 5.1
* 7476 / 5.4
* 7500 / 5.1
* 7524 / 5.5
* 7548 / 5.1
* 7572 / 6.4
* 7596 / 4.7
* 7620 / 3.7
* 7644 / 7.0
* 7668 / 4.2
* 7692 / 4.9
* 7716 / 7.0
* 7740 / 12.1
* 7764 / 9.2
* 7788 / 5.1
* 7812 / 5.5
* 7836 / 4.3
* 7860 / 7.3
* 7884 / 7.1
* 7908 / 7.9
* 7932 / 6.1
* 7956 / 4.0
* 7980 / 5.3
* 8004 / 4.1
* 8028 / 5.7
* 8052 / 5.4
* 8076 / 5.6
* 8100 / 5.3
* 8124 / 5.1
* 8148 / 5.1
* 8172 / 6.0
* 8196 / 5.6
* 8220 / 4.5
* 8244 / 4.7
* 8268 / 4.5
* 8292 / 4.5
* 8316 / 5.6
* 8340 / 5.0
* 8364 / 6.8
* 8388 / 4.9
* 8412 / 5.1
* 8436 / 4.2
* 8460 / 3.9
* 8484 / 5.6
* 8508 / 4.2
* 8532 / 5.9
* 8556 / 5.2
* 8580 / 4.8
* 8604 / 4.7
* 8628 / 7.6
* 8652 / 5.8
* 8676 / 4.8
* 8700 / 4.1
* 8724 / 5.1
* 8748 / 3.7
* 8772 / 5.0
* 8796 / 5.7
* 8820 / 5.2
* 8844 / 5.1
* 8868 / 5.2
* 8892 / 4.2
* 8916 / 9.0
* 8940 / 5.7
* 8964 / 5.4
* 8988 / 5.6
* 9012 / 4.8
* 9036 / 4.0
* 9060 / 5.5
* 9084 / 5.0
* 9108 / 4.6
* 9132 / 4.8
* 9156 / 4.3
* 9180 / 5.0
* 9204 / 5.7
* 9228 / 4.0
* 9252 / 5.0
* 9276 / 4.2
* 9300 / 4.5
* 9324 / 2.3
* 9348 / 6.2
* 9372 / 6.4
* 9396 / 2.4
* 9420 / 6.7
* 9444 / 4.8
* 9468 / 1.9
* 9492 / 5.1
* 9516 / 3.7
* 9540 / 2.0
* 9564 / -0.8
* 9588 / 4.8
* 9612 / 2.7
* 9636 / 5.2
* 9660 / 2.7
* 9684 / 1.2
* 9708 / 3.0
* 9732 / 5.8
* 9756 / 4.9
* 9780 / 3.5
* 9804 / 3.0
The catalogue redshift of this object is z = 0.18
